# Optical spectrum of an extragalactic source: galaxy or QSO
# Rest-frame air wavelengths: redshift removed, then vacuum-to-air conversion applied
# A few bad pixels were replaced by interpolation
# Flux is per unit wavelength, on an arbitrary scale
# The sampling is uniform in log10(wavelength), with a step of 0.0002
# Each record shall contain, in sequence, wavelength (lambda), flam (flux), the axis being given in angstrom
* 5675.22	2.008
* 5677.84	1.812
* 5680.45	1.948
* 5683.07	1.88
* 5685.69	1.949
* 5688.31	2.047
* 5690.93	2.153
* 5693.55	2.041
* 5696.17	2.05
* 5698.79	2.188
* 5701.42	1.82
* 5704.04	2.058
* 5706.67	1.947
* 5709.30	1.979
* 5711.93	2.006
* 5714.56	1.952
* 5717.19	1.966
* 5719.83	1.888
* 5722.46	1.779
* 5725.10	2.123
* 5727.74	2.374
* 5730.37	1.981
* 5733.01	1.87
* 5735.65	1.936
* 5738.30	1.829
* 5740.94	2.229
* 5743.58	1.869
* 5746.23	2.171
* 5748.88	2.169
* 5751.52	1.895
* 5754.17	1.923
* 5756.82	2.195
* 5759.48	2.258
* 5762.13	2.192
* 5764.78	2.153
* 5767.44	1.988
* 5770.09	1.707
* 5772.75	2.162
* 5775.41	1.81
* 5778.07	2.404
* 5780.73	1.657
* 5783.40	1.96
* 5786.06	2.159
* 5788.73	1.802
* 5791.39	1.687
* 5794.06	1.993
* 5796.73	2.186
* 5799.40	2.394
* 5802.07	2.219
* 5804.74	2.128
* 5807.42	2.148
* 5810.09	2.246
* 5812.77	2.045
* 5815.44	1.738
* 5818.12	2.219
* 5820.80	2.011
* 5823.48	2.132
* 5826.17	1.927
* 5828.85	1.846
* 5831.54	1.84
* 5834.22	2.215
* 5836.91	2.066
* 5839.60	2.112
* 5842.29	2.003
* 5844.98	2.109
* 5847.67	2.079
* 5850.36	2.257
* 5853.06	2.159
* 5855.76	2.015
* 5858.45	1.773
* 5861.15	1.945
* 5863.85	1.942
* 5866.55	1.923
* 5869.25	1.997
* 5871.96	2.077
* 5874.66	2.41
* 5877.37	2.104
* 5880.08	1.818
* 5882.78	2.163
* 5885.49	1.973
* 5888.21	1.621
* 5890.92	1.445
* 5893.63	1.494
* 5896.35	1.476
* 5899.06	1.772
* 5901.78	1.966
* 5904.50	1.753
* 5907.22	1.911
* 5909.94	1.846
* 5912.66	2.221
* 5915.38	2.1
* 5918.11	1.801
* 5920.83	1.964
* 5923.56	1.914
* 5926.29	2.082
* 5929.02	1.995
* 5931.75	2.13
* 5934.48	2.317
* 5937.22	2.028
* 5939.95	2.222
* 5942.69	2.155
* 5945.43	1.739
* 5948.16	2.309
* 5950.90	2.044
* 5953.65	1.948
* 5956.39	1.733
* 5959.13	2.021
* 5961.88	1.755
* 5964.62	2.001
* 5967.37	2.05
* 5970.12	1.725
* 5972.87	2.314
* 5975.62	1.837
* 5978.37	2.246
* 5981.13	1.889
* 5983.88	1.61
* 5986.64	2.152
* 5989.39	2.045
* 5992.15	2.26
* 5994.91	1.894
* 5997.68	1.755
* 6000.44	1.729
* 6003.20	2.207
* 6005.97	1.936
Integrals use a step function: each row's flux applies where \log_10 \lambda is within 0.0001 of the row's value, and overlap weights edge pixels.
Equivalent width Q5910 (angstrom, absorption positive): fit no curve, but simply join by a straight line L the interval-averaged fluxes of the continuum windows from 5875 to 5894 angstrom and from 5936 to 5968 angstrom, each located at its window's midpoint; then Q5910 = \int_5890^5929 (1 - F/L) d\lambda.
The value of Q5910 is 1.2 angstrom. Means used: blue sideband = 1.85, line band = 1.85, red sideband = 2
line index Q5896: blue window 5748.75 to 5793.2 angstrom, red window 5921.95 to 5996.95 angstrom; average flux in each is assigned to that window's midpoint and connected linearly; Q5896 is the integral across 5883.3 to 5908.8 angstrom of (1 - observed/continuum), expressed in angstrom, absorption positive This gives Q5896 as 3.6 angstrom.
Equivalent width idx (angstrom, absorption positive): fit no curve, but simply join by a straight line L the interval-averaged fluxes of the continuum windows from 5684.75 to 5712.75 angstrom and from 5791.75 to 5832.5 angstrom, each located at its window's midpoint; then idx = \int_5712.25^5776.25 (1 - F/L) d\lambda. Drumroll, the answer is 0.6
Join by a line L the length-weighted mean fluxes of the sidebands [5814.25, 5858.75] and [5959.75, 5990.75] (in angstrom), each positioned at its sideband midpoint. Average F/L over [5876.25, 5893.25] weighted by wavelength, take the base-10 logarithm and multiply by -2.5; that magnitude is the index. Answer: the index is 0.10 mag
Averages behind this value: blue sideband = 2.04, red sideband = 1.97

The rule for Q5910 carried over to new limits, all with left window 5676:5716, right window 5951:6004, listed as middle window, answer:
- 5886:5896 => 2.09 angstrom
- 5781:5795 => 0.57 angstrom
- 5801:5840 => -1.63 angstrom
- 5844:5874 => -0.96 angstrom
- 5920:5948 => -1.52 angstrom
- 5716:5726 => 0.28 angstrom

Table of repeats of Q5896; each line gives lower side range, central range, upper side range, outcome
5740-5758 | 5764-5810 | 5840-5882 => 0.39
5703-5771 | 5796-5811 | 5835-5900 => -1.79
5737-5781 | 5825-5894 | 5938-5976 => 1.34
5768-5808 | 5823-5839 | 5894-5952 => 0.06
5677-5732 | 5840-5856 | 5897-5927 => -1.33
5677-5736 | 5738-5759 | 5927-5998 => -0.62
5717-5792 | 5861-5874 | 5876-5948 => -0.34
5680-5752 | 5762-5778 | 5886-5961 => -0.28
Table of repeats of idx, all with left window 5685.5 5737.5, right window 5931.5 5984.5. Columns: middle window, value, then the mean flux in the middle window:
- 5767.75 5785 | 0.4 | 1.96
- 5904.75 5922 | 0.4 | 1.96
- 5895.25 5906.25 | 1.4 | 1.75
